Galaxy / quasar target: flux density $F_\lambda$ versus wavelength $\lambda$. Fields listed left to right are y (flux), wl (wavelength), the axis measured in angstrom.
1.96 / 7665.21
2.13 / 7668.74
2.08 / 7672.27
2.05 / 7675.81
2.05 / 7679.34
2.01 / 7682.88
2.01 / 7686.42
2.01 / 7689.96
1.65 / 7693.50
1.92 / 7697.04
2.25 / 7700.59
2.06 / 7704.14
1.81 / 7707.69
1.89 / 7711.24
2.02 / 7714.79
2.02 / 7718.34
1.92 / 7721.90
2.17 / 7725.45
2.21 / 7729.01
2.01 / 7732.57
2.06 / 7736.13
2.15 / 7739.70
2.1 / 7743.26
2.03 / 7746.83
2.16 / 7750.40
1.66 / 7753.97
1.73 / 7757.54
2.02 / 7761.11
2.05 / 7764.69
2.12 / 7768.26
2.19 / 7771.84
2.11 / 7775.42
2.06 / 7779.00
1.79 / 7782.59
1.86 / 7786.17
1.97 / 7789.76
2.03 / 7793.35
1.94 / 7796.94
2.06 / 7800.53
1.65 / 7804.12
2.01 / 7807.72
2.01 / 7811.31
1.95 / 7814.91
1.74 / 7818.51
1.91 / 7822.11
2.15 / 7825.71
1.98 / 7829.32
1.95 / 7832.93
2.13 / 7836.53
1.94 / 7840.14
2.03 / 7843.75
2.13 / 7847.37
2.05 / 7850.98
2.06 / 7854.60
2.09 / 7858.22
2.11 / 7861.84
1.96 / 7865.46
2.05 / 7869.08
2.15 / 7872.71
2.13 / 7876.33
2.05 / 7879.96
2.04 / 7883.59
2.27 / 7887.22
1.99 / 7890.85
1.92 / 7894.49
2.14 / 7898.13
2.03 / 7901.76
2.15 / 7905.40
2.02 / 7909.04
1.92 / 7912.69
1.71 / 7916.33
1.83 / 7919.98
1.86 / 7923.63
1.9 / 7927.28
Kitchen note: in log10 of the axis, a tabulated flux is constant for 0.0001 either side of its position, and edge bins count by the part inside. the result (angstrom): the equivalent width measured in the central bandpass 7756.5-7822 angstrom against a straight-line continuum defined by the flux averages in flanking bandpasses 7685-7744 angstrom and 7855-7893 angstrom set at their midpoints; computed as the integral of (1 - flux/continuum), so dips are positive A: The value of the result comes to 2.7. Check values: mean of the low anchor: 2.01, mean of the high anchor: 2.08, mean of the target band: 1.96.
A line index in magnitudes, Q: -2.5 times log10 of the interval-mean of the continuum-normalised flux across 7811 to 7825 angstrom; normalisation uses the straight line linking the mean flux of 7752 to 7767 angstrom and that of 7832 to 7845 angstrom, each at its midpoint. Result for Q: 0.04 mag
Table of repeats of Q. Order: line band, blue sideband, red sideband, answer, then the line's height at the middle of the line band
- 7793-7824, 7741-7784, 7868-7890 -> 0.07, 2.05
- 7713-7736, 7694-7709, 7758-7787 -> -0.03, 2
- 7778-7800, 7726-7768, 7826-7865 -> 0.05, 2.03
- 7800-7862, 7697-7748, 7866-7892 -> 0.05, 2.08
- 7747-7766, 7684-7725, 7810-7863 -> 0.03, 1.99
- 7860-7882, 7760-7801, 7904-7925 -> -0.07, 1.94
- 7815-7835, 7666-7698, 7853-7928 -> 0.03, 2.01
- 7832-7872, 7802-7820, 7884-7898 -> -0.04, 1.97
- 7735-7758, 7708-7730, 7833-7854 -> 0.02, 2.02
